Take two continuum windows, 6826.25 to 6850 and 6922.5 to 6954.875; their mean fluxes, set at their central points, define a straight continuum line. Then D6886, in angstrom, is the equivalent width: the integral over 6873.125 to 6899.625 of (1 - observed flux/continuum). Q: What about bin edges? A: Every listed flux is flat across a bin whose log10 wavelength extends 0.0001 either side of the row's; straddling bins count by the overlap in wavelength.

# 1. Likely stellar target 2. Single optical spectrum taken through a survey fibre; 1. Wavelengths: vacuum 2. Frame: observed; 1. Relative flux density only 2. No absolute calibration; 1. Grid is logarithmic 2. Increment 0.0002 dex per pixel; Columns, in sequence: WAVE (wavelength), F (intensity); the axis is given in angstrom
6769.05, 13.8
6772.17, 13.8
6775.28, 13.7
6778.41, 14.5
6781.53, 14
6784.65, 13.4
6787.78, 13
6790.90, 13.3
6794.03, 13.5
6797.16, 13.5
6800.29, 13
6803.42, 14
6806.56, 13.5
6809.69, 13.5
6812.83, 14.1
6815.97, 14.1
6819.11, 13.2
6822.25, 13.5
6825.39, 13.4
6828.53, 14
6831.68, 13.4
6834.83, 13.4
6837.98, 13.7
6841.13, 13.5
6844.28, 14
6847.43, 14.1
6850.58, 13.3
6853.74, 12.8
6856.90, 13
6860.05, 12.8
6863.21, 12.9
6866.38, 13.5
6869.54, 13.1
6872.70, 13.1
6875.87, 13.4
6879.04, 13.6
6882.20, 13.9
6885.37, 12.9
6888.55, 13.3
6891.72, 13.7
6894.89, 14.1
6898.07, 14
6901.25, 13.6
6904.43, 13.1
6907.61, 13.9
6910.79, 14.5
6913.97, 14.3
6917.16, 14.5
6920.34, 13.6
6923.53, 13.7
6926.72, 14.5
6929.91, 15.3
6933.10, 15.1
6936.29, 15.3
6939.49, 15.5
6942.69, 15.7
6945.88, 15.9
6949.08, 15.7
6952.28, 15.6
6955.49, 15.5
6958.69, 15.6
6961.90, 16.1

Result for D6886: 1.6 angstrom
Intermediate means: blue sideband 13.7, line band 13.6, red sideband 15.3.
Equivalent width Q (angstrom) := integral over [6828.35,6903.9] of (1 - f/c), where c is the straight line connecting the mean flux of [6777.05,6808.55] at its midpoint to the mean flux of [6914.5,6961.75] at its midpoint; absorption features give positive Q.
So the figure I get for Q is 4.73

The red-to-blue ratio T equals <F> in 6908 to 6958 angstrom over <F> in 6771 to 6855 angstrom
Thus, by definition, 1.10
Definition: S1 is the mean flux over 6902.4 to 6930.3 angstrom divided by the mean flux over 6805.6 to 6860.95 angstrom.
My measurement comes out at 1.04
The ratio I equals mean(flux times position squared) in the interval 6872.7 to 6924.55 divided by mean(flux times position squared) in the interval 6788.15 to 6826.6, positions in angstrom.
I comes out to 1.04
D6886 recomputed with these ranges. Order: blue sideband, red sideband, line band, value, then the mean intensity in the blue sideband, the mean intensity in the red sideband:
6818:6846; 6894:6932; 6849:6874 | 1.3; 13.6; 14.1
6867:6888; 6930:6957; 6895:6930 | 1.1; 13.3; 15.5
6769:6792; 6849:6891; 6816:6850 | -0.6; 13.7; 13.2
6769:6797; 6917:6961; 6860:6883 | 1.9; 13.7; 15.1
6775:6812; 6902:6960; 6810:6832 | 0.2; 13.6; 14.8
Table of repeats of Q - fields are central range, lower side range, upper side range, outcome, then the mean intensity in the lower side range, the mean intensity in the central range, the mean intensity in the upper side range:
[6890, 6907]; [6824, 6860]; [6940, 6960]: 1.06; 13.5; 13.7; 15.7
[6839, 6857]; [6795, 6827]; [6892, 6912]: 0.25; 13.6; 13.5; 13.8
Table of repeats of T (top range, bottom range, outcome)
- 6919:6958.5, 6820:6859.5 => 1.12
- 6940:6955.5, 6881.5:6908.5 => 1.15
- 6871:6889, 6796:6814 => 0.98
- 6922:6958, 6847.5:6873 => 1.16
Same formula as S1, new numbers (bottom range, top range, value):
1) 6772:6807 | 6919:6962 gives 1.12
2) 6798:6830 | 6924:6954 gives 1.13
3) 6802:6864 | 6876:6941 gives 1.04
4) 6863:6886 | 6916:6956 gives 1.13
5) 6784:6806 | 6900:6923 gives 1.04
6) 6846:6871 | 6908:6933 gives 1.09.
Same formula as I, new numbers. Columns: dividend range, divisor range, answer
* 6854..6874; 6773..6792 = 0.98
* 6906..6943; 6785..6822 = 1.12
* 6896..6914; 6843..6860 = 1.05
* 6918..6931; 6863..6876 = 1.10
